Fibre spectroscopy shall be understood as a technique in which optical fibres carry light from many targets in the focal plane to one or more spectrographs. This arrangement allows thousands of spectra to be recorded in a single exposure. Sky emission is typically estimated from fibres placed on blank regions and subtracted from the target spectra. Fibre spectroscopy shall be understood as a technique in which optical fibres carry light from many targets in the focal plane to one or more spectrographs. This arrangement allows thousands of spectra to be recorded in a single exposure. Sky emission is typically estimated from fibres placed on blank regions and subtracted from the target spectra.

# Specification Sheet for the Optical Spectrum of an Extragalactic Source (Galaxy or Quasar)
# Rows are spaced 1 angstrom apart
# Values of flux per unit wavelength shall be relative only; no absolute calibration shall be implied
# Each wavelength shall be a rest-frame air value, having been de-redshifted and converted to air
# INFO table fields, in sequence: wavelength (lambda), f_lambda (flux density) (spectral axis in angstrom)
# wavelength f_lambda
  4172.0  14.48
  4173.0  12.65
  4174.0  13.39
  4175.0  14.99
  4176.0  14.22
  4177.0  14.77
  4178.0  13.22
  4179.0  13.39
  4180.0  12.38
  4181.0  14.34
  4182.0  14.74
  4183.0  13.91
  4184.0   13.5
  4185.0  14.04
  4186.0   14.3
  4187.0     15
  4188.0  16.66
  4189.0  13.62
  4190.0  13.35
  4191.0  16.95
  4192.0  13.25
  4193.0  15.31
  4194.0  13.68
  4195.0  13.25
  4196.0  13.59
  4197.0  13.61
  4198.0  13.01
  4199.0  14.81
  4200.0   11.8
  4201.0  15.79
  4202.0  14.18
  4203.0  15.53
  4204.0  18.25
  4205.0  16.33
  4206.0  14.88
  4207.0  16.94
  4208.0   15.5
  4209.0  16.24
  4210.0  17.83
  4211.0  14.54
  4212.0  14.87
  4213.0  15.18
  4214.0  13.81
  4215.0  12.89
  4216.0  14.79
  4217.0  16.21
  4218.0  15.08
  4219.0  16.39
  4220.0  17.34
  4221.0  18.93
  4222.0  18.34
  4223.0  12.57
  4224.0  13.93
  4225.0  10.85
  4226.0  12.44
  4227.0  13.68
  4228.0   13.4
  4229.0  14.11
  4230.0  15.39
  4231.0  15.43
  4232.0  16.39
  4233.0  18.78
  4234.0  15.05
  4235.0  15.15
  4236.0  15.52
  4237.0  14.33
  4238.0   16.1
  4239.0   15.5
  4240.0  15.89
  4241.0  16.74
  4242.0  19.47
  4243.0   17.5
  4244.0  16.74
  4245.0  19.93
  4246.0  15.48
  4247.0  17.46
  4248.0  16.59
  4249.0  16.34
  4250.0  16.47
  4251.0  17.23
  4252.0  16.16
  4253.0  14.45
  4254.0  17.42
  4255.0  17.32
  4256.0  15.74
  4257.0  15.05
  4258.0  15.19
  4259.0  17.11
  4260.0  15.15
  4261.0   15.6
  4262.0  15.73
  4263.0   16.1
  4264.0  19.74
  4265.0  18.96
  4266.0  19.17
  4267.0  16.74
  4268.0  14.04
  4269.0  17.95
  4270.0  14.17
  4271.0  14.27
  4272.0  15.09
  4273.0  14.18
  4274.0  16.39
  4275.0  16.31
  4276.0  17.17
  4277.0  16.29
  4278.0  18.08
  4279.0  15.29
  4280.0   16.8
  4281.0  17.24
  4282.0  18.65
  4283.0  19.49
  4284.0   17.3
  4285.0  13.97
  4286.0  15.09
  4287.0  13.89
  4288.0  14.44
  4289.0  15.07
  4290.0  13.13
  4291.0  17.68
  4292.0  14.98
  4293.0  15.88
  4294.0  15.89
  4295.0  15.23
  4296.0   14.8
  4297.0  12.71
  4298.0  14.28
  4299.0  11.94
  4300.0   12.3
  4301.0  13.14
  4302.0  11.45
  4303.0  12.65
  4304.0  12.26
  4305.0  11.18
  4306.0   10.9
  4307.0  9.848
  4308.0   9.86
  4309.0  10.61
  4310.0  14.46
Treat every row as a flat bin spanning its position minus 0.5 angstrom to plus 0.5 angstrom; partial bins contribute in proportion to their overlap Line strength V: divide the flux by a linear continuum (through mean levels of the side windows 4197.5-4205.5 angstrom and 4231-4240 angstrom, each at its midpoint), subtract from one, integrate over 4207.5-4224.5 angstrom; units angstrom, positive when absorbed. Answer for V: -0.2 angstrom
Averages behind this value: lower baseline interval 15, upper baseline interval 15.8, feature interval 15.6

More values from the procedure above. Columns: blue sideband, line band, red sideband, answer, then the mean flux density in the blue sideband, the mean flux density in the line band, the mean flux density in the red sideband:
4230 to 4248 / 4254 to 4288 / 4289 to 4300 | -2.08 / 16.5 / 16.3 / 14.6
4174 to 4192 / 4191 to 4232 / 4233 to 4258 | 0.93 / 14.3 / 14.9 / 16.4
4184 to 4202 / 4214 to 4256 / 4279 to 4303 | -3.70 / 14.2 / 15.8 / 15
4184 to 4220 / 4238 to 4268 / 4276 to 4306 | -3.76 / 14.9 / 16.7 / 14.8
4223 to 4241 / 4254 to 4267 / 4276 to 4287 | -0.70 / 14.8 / 16.8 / 16.7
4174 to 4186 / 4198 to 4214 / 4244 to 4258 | -0.52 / 13.9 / 15.4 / 16.5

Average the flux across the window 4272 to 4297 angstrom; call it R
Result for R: 15.9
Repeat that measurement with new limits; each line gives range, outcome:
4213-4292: 16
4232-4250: 16.6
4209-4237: 15.1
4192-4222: 15.2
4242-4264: 16.6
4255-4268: 16.6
